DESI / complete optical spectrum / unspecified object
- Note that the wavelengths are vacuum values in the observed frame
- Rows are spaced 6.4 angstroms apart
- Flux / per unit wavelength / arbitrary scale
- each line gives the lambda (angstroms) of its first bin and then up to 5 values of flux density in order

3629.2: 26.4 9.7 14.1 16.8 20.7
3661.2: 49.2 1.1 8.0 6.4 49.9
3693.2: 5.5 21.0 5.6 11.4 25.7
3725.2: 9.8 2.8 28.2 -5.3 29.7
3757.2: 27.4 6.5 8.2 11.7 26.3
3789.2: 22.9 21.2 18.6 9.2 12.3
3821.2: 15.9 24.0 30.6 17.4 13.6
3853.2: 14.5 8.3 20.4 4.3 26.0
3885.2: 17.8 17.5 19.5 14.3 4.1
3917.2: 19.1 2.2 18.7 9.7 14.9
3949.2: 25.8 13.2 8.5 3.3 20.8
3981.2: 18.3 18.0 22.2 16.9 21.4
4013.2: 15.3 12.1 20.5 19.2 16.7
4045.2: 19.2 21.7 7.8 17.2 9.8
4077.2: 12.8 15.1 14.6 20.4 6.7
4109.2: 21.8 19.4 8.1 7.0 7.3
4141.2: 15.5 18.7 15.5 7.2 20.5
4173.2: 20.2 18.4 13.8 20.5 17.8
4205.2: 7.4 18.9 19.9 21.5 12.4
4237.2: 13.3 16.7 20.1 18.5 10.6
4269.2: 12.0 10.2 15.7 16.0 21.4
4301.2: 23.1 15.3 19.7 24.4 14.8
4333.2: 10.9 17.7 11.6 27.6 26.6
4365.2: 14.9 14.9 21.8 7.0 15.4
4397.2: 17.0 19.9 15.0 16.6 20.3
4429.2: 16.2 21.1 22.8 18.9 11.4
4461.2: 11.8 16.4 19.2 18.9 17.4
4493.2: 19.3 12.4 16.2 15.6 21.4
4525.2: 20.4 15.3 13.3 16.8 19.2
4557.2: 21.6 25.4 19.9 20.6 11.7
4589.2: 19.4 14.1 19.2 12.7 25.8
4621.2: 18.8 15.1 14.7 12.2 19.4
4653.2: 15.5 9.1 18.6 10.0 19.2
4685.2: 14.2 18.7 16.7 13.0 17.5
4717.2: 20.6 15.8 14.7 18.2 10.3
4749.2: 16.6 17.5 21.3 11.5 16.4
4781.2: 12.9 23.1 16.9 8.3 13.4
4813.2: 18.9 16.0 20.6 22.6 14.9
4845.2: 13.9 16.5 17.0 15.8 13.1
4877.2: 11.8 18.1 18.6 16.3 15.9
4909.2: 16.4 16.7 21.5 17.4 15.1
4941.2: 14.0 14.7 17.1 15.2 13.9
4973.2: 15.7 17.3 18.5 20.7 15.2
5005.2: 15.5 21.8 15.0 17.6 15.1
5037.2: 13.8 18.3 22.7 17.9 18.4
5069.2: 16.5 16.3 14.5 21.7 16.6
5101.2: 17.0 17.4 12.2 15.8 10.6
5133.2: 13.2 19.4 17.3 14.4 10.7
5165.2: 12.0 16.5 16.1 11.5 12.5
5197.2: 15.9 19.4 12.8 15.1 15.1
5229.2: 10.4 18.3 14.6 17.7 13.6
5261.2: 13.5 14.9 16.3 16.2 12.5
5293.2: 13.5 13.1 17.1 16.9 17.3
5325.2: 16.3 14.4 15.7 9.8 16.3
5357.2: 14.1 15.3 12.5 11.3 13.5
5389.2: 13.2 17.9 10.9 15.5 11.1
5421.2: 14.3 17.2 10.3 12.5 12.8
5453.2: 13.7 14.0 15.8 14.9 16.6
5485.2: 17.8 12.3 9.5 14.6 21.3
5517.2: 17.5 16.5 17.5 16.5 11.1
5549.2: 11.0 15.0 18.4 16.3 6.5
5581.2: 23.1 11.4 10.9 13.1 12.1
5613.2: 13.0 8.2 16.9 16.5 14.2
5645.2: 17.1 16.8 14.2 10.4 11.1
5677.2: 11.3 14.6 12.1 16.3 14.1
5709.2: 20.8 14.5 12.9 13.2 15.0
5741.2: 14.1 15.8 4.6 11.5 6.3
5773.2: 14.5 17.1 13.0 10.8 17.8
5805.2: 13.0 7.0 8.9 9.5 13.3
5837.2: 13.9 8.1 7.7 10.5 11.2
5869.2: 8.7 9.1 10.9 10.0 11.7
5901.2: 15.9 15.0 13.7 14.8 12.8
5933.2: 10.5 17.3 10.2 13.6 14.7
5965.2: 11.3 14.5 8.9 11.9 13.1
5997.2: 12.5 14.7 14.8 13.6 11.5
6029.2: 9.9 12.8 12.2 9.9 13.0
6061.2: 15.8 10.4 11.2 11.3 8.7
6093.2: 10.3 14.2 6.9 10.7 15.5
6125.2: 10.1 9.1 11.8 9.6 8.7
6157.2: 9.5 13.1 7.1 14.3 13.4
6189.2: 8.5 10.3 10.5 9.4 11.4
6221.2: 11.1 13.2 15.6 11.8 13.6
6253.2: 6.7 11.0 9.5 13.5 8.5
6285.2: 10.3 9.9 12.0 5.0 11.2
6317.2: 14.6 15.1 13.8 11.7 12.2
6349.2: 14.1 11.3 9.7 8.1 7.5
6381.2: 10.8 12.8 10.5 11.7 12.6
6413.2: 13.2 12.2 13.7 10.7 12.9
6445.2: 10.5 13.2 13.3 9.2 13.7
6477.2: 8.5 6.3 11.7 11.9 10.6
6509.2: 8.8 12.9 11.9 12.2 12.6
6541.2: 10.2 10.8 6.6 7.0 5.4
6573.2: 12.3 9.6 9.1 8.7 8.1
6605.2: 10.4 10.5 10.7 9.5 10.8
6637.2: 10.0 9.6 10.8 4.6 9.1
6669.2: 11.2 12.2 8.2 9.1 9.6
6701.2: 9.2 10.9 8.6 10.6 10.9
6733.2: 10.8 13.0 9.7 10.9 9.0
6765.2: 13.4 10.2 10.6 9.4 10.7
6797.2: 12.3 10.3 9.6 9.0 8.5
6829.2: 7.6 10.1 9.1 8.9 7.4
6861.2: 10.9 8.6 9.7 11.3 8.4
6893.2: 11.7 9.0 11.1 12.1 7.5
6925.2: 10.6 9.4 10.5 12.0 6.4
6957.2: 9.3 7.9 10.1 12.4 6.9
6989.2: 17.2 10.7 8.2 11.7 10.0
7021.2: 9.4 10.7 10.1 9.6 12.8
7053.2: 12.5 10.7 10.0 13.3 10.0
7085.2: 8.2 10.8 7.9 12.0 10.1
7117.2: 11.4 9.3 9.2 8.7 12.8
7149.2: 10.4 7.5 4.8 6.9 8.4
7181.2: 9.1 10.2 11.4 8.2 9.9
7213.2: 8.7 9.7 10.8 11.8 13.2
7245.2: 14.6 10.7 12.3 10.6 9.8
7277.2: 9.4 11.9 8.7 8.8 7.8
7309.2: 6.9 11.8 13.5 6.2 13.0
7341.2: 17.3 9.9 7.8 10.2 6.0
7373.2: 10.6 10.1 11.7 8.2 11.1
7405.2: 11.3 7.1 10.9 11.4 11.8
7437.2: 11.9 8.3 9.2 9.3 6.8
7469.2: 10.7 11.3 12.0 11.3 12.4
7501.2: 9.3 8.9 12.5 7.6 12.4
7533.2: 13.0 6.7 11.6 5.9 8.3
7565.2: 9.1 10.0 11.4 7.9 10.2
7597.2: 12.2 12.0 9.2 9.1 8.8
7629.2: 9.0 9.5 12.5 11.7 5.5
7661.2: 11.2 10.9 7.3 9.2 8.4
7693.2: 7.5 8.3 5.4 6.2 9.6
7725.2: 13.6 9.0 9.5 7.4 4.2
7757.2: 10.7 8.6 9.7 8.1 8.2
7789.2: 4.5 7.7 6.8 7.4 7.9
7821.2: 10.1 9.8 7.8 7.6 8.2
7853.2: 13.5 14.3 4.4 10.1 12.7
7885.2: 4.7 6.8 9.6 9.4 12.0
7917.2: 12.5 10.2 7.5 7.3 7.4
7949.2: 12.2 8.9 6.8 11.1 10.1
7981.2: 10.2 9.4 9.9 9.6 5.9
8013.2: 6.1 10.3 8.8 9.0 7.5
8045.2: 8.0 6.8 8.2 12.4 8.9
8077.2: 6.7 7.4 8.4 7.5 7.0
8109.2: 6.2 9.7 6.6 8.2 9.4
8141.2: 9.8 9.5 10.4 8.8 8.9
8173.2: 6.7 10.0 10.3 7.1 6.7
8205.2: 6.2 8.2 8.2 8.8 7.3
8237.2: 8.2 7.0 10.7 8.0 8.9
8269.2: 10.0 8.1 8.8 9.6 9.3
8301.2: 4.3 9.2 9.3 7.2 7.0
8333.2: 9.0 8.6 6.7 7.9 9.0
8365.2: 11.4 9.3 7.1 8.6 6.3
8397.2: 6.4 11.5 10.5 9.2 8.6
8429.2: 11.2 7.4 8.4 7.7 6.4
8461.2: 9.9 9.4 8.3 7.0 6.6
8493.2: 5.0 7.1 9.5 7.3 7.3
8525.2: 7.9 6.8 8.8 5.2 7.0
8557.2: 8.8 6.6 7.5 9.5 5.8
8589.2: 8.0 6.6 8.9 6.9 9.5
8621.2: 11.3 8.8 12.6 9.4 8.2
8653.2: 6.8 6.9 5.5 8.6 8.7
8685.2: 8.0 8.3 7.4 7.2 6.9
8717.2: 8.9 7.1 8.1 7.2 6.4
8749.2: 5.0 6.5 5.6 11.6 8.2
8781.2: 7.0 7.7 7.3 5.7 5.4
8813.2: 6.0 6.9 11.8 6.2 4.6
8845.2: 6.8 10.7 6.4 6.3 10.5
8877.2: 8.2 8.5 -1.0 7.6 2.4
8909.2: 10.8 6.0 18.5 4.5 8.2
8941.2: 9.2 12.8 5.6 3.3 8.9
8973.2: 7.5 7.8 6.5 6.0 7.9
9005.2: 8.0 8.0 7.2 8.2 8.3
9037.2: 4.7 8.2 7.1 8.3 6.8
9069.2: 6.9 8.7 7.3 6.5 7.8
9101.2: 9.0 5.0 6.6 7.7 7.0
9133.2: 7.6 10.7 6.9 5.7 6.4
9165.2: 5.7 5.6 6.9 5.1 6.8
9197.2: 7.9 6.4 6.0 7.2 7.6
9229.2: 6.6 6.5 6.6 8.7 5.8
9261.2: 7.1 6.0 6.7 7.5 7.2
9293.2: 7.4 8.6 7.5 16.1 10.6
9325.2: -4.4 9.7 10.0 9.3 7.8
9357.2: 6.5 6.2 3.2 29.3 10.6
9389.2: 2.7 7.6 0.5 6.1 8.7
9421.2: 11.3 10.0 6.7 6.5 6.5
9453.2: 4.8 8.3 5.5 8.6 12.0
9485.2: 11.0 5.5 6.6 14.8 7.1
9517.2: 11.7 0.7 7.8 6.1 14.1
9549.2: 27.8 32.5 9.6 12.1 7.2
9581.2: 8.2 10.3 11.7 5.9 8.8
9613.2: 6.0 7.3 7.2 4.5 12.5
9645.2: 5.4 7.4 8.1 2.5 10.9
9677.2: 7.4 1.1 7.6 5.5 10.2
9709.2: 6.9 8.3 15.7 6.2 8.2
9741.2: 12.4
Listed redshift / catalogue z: 1.56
